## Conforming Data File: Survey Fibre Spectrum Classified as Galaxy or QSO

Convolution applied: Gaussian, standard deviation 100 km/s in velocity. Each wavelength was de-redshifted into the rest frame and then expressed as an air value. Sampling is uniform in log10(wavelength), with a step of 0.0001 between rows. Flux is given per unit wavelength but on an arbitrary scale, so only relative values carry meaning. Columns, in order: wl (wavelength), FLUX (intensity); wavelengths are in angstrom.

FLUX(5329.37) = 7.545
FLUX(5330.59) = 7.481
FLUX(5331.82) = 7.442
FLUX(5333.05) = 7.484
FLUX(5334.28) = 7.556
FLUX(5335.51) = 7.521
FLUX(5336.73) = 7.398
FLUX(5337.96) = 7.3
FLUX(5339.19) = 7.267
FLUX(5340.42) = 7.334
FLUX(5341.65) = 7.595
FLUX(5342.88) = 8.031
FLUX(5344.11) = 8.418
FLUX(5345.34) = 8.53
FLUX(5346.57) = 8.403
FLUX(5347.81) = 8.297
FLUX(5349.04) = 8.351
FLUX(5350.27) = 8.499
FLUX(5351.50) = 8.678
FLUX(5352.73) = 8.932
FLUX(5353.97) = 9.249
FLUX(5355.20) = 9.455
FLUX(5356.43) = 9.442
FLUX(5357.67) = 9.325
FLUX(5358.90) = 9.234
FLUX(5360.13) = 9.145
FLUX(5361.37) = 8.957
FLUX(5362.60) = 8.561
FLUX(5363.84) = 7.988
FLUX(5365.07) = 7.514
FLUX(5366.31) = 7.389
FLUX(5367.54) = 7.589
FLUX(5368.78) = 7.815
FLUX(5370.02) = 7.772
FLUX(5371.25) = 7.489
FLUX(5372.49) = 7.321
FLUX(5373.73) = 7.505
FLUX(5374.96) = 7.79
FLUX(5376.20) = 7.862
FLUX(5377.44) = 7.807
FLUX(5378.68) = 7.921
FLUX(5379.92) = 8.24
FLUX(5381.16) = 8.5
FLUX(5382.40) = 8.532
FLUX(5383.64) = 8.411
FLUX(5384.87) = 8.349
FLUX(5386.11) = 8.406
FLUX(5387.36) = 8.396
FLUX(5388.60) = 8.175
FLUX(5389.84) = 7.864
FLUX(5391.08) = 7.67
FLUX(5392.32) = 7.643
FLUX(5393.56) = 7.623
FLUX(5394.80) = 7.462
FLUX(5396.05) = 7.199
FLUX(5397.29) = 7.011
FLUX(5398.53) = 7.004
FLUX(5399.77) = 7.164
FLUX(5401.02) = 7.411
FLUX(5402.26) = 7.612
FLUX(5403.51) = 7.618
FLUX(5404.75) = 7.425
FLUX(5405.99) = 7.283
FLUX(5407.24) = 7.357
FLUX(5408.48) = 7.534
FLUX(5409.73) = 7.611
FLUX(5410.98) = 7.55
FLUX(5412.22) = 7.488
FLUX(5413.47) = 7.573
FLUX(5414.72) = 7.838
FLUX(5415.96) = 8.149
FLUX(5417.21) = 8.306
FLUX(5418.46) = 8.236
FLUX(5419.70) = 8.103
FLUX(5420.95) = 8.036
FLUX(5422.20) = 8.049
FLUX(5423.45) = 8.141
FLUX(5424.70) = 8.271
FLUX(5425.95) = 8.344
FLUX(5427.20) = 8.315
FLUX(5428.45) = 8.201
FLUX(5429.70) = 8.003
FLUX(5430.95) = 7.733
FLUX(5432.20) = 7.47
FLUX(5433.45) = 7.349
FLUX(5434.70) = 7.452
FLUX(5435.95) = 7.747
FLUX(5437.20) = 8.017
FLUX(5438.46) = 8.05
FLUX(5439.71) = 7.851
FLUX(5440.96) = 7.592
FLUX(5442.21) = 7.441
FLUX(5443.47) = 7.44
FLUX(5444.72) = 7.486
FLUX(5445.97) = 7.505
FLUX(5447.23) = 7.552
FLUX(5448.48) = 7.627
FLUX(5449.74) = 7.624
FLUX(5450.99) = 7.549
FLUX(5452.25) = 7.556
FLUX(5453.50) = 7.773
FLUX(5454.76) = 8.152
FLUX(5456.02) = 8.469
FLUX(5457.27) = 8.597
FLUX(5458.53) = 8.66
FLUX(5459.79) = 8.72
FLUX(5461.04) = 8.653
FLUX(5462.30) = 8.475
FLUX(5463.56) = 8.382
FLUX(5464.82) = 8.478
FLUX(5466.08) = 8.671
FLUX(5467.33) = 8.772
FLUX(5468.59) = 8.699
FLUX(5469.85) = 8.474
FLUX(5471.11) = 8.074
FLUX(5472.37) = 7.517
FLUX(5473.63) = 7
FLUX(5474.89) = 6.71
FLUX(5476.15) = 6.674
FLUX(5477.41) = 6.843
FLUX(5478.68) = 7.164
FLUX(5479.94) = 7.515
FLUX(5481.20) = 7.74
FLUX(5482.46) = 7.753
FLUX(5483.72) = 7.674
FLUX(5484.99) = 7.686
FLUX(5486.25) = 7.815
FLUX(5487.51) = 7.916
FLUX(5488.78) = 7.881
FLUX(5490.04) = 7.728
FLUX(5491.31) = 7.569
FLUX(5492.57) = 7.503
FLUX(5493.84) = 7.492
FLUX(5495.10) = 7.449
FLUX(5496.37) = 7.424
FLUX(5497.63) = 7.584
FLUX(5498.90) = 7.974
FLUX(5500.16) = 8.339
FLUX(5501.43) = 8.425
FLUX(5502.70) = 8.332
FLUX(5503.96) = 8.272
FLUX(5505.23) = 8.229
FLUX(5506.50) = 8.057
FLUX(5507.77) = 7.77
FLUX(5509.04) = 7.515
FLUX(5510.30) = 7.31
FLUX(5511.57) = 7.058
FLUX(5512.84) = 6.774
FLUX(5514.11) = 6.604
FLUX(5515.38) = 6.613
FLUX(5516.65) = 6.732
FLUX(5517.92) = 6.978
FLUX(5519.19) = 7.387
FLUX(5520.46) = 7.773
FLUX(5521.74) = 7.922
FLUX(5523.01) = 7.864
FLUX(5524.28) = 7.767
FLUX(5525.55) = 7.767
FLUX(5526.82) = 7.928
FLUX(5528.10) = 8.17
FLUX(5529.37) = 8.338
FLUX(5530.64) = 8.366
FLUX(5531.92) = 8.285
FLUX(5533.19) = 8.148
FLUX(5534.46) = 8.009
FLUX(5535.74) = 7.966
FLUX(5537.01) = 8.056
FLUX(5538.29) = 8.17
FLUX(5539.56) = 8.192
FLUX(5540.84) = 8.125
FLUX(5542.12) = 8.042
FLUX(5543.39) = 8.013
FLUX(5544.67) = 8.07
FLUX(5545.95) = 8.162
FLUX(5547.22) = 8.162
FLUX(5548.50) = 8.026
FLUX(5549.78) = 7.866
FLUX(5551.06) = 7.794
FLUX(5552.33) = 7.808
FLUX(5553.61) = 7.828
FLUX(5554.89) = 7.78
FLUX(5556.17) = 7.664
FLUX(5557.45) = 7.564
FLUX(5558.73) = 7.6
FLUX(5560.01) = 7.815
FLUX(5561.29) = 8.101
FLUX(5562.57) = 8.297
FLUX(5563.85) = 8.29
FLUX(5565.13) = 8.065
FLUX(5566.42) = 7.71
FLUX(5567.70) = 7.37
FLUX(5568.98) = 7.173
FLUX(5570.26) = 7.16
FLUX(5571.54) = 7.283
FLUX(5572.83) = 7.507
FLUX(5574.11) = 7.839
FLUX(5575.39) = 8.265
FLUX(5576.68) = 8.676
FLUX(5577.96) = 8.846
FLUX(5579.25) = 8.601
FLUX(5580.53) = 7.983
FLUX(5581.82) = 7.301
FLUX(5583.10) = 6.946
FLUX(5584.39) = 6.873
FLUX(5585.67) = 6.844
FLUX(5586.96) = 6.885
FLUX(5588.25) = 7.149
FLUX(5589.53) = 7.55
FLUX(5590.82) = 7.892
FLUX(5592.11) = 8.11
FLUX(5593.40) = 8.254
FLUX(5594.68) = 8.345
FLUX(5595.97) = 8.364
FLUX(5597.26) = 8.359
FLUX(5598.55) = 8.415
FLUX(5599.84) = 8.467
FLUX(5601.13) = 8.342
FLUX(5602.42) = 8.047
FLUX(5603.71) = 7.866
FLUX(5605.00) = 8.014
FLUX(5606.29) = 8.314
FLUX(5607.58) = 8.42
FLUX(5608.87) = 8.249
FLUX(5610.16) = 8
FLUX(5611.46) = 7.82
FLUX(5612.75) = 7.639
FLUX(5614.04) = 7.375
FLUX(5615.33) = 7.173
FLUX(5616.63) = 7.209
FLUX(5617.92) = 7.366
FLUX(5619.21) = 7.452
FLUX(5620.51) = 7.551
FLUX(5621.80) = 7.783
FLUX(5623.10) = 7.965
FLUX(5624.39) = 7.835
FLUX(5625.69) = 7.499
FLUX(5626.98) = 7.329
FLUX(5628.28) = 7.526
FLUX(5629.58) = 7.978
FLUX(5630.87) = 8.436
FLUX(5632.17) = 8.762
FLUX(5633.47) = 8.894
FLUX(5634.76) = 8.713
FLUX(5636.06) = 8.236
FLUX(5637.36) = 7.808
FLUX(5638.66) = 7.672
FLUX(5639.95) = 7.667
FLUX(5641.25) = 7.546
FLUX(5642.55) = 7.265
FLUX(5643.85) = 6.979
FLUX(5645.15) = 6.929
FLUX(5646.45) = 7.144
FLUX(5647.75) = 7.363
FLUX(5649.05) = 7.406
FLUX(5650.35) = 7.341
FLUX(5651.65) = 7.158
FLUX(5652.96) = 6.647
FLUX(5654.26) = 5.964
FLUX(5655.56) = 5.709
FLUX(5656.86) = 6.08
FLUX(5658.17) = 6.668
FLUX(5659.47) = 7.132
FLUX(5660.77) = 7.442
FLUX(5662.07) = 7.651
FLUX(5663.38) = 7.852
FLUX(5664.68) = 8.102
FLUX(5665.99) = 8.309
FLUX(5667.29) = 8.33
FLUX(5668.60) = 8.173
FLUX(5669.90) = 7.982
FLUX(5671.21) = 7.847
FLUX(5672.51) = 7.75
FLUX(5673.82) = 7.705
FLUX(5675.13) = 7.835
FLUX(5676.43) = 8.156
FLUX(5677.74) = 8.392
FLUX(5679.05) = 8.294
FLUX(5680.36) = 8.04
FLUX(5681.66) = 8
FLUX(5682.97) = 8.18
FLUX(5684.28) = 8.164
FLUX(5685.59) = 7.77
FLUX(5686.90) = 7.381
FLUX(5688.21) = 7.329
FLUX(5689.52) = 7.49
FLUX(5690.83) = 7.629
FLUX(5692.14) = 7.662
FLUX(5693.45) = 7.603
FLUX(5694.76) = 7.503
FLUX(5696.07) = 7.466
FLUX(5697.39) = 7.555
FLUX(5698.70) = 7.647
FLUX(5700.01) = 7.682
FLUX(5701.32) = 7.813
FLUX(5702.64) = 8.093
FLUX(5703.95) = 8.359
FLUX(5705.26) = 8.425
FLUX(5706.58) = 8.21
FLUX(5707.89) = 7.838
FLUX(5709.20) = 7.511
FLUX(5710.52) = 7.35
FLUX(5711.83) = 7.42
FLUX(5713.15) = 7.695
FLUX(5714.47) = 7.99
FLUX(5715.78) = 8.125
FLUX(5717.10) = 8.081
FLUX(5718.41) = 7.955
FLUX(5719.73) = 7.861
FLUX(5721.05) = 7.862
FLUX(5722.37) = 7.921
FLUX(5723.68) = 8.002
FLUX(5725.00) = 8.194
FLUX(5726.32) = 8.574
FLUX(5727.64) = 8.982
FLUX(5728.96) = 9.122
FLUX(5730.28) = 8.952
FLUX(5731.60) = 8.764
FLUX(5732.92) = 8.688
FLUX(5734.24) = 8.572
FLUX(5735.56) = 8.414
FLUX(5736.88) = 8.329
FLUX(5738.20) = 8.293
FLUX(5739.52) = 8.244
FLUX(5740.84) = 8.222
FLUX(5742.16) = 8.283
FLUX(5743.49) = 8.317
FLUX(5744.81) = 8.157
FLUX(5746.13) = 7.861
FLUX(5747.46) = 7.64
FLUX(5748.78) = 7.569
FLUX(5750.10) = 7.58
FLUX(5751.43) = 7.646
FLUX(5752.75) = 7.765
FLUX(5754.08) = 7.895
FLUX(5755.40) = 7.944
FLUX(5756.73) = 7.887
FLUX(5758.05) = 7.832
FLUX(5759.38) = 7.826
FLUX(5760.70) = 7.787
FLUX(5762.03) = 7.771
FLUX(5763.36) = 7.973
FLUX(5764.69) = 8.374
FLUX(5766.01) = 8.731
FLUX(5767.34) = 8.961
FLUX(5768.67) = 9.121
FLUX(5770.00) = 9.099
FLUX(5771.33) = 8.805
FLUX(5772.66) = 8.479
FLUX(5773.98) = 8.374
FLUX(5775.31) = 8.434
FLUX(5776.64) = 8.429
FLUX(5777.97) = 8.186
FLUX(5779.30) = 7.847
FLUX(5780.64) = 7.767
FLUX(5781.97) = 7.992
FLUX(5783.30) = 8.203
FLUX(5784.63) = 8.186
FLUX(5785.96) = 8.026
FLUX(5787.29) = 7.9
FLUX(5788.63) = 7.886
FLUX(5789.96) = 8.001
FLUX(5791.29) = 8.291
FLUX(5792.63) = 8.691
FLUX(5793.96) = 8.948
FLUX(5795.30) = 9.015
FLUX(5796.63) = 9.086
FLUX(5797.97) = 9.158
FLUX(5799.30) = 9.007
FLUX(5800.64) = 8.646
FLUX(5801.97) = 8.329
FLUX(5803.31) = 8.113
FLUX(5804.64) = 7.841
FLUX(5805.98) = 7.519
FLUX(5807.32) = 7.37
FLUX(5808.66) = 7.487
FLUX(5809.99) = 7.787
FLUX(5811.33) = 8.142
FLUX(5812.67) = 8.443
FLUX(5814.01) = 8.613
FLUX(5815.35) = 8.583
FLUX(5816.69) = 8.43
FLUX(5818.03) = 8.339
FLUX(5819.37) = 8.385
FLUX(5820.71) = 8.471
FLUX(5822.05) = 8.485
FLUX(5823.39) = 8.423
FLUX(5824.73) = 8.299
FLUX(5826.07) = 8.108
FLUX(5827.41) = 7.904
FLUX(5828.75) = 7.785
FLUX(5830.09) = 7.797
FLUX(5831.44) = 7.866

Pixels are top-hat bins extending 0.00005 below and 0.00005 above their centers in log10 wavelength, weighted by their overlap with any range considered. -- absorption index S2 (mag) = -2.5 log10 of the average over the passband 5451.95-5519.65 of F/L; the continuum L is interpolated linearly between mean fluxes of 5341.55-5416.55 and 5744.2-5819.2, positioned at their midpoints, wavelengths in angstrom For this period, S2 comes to 0.04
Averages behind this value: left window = 8.02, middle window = 7.77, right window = 8.21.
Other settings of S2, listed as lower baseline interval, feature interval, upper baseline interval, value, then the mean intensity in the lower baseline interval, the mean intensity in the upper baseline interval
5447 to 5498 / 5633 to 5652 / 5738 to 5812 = 0.06 mag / 7.85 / 8.19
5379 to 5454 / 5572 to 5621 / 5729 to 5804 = 0.03 mag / 7.78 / 8.3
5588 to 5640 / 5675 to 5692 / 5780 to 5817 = 0.02 mag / 7.96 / 8.27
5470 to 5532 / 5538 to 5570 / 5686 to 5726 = -0.03 mag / 7.62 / 7.8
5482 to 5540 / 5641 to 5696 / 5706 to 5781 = 0.07 mag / 7.75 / 8.17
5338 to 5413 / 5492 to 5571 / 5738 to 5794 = 0.04 mag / 7.99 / 8.16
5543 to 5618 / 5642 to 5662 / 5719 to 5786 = 0.16 mag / 7.85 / 8.23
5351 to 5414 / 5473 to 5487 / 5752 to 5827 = 0.10 mag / 7.97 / 8.28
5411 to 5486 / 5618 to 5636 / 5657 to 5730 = -0.01 mag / 7.89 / 7.89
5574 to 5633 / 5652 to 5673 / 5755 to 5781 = 0.10 mag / 7.87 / 8.29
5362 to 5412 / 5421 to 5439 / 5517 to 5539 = -0.02 mag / 7.73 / 7.92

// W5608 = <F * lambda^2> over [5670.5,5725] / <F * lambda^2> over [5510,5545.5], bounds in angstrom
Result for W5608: 1.08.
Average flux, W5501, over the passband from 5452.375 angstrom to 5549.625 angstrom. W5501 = 7.86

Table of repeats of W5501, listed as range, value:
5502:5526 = 7.51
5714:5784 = 8.22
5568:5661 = 7.65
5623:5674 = 7.56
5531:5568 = 7.97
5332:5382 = 8.13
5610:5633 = 7.71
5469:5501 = 7.59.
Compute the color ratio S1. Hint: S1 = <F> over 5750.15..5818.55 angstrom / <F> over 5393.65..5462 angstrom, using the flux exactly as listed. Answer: 1.1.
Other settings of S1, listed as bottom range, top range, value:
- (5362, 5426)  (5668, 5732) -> 1.02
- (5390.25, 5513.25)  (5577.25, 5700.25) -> 0.99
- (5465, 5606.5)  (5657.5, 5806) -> 1.04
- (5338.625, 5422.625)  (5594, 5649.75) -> 0.98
